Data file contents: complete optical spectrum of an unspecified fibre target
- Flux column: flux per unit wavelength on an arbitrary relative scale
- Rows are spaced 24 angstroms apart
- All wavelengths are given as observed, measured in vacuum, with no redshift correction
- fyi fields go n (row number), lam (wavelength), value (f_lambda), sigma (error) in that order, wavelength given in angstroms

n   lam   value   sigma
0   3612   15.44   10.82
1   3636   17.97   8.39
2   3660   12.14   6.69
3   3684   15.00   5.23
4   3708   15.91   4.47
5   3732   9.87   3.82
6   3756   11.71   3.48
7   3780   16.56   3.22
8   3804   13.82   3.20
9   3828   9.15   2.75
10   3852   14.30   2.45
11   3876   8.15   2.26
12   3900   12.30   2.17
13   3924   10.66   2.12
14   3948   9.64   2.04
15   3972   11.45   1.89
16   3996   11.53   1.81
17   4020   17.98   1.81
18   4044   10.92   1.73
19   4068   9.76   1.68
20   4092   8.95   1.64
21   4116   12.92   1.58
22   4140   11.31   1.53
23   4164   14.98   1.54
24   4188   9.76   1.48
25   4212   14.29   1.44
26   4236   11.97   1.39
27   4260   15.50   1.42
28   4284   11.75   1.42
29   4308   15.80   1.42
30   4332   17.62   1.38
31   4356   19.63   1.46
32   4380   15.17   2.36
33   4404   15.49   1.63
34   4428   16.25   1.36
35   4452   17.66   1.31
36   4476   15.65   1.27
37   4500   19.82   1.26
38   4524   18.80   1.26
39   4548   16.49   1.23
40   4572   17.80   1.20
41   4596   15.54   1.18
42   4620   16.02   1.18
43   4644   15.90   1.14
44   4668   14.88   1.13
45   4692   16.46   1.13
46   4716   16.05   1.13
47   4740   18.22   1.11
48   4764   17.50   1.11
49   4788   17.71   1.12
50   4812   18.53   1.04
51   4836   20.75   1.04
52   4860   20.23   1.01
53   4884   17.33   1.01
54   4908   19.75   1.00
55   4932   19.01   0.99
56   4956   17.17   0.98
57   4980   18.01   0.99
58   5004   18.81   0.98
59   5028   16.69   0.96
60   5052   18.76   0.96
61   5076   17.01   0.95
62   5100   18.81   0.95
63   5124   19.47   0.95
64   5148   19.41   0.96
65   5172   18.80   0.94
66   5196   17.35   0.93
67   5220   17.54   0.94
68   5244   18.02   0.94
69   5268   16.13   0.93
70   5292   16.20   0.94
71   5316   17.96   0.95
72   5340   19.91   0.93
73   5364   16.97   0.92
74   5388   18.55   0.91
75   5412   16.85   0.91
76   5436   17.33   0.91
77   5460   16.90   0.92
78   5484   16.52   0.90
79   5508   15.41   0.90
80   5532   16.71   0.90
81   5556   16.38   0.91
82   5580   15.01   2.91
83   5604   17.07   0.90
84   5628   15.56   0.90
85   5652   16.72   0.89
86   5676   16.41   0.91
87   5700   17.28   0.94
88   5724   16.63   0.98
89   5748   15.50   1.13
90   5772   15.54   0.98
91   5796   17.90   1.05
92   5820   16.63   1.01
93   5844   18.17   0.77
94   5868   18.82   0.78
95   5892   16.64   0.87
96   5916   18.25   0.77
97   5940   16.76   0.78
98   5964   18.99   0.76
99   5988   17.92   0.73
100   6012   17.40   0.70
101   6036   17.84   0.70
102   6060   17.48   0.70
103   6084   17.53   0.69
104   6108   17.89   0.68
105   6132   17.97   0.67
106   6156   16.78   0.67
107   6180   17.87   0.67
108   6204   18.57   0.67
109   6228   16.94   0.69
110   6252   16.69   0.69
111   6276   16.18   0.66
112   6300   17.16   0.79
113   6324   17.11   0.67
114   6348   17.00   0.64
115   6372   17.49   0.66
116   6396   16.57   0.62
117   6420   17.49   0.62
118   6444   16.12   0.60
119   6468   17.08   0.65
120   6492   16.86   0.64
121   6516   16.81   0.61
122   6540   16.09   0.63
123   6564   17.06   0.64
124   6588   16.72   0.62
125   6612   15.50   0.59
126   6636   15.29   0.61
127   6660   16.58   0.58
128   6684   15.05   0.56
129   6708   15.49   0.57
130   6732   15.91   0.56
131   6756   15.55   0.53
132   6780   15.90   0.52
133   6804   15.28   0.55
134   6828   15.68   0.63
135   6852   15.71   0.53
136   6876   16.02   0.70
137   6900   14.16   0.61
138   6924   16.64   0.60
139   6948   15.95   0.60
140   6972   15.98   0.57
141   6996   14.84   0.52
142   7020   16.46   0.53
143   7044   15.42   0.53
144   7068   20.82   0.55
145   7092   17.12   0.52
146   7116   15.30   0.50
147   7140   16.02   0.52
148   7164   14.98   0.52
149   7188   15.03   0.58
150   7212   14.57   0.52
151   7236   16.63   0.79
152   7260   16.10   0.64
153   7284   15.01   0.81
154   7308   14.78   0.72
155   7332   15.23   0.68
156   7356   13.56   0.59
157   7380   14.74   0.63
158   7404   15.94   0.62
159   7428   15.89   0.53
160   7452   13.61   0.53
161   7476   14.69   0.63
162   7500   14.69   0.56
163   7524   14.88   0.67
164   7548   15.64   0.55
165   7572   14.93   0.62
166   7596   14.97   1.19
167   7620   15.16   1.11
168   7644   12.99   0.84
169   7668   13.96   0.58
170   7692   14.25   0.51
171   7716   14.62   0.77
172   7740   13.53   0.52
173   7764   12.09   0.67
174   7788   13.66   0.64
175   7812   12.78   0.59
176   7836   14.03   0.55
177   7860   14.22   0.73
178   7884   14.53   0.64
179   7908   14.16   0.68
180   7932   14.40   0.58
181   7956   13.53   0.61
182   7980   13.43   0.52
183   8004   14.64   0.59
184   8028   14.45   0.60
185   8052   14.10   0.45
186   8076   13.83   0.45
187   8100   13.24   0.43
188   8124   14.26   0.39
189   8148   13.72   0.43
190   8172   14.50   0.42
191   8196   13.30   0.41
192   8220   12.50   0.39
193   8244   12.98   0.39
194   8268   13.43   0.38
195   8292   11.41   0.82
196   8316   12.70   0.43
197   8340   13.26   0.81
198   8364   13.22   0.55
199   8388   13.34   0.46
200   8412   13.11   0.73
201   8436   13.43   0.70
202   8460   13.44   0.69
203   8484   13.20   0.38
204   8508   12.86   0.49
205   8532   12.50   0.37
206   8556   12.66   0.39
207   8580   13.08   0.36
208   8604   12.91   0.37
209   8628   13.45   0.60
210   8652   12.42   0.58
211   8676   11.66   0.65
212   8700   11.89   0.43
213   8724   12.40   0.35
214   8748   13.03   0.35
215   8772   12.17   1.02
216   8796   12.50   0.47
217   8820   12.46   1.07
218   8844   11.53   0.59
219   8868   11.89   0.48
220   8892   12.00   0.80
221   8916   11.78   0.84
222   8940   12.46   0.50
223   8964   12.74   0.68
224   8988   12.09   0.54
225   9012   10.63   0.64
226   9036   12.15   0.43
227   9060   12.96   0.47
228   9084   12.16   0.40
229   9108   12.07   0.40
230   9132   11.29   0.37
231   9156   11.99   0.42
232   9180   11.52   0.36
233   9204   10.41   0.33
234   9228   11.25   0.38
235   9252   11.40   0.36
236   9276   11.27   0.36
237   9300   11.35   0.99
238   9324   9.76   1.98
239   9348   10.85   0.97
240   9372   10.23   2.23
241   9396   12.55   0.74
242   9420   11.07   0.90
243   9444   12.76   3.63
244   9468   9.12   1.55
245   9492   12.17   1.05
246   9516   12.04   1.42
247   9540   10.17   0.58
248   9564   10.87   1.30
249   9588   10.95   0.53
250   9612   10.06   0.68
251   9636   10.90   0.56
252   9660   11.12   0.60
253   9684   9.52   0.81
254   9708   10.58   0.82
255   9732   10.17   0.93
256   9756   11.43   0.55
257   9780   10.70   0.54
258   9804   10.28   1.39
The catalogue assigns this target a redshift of 0.077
